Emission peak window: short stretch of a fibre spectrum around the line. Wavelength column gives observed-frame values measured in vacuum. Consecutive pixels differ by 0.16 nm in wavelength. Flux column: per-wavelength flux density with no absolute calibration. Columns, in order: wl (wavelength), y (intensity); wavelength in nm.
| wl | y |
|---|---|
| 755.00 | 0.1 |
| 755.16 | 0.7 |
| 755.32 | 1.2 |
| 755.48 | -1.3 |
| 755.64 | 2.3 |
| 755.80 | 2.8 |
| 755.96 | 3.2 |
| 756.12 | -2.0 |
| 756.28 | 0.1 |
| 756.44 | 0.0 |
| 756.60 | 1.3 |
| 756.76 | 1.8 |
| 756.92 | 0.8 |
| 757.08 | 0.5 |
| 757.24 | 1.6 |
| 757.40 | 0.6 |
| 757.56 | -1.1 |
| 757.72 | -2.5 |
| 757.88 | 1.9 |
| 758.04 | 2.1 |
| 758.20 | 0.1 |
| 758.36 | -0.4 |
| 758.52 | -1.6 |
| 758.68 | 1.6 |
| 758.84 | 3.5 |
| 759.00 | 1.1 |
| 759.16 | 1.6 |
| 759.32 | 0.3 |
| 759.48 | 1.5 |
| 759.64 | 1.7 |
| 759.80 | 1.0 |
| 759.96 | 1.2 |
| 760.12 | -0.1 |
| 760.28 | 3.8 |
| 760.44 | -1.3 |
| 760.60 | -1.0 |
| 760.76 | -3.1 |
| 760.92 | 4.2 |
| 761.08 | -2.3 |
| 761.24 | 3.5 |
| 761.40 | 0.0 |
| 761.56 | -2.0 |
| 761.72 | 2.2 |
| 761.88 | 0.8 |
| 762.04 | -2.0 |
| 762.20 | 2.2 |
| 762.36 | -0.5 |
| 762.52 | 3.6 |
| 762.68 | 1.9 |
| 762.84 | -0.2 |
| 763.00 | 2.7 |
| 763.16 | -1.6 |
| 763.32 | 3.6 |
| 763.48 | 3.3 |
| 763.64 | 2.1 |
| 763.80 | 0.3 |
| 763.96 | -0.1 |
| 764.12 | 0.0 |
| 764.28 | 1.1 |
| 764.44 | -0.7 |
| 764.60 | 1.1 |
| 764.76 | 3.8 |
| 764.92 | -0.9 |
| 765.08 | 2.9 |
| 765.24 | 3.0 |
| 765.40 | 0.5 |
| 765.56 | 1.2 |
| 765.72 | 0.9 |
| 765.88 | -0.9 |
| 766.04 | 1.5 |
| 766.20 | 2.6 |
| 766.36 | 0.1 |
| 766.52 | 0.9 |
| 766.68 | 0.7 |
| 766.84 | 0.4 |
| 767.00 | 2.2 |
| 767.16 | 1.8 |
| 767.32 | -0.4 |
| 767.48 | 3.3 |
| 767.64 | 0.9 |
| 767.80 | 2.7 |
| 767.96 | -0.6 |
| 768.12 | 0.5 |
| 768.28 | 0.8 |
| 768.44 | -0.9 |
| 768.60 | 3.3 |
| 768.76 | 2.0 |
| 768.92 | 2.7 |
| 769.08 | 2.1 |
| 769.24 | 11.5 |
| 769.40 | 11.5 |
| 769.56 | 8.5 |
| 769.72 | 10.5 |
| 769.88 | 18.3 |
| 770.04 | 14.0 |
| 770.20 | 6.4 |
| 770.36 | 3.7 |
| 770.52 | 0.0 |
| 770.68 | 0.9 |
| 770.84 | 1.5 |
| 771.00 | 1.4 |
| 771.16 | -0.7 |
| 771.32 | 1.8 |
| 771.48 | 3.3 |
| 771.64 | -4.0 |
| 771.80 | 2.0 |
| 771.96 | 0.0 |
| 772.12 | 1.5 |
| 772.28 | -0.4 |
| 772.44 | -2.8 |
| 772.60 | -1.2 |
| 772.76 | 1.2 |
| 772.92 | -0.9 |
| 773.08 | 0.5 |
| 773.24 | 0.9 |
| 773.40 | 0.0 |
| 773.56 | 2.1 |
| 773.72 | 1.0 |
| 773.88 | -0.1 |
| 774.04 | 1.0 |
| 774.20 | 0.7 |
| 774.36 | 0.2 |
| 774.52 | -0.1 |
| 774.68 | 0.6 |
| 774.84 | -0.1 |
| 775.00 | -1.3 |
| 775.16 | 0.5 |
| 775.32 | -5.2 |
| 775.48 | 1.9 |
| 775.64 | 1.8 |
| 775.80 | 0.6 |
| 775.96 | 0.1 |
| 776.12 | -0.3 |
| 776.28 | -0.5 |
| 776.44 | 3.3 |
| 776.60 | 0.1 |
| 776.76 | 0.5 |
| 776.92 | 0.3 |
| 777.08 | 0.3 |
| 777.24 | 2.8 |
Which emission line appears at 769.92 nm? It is [O II]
